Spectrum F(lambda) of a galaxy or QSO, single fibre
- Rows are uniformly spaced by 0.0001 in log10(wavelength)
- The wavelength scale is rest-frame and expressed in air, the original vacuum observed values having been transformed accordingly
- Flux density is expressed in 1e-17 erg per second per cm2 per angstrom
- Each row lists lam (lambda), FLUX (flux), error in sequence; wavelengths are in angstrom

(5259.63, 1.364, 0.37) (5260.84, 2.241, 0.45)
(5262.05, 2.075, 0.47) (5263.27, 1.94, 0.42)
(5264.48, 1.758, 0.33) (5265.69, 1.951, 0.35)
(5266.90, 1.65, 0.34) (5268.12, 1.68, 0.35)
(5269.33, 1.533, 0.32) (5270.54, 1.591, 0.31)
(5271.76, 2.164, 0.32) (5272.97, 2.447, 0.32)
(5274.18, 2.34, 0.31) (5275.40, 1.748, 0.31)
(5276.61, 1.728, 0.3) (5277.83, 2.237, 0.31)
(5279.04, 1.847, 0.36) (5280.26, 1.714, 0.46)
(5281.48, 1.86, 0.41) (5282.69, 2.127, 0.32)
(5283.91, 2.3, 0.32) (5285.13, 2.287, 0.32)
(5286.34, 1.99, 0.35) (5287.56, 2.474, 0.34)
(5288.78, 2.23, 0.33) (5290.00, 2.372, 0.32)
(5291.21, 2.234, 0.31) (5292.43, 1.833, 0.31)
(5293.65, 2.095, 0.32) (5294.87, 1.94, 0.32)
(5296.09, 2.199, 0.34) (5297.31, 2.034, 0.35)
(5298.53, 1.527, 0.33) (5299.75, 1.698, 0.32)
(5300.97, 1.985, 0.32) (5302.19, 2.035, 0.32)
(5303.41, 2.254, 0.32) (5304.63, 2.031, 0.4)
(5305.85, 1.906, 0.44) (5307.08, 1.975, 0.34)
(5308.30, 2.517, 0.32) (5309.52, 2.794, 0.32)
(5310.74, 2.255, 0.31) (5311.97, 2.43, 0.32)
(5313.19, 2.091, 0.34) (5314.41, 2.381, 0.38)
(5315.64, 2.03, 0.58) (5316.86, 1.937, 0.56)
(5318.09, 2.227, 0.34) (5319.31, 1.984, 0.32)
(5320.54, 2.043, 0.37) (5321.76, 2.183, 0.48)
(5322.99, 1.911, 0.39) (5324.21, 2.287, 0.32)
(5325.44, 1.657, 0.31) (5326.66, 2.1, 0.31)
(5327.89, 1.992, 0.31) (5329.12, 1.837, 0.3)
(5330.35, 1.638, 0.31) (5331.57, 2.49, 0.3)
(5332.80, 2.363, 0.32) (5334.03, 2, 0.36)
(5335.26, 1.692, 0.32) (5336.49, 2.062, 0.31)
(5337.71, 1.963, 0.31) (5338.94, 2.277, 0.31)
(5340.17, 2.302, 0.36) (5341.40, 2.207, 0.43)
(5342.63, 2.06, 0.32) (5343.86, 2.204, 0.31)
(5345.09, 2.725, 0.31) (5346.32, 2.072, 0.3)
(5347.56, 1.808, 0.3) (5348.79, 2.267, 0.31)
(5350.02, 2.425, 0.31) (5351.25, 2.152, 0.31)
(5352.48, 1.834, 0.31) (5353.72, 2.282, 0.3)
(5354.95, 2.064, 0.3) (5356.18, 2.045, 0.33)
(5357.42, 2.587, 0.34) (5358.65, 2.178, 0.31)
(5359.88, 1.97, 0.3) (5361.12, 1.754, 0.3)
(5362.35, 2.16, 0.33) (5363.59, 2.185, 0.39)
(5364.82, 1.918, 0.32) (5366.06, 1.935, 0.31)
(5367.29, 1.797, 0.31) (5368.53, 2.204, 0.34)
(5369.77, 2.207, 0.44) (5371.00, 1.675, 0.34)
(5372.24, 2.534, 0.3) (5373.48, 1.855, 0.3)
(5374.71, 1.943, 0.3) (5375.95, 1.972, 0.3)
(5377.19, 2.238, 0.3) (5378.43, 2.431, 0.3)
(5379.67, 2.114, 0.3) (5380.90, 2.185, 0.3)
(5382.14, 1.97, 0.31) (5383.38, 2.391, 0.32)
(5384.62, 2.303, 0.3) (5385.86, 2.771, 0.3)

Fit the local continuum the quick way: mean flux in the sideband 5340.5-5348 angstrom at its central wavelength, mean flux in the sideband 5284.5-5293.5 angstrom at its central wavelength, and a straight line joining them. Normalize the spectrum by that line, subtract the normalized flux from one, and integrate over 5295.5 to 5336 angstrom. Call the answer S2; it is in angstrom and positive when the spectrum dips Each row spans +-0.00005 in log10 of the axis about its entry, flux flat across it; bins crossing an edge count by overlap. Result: 2.2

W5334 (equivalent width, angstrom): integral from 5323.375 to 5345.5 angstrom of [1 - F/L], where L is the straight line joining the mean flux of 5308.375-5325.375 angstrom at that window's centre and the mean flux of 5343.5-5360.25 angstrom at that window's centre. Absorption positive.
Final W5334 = 0.9 angstrom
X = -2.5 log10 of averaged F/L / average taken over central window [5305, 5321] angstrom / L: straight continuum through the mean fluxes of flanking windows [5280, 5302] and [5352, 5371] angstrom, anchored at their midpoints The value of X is -0.07 mag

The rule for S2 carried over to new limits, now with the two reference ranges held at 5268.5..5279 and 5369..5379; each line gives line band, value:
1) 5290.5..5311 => -0.8 angstrom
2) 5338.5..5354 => -1.0 angstrom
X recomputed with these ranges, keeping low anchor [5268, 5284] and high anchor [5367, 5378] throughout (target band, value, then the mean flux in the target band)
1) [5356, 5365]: -0.03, 2.11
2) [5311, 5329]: -0.05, 2.09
